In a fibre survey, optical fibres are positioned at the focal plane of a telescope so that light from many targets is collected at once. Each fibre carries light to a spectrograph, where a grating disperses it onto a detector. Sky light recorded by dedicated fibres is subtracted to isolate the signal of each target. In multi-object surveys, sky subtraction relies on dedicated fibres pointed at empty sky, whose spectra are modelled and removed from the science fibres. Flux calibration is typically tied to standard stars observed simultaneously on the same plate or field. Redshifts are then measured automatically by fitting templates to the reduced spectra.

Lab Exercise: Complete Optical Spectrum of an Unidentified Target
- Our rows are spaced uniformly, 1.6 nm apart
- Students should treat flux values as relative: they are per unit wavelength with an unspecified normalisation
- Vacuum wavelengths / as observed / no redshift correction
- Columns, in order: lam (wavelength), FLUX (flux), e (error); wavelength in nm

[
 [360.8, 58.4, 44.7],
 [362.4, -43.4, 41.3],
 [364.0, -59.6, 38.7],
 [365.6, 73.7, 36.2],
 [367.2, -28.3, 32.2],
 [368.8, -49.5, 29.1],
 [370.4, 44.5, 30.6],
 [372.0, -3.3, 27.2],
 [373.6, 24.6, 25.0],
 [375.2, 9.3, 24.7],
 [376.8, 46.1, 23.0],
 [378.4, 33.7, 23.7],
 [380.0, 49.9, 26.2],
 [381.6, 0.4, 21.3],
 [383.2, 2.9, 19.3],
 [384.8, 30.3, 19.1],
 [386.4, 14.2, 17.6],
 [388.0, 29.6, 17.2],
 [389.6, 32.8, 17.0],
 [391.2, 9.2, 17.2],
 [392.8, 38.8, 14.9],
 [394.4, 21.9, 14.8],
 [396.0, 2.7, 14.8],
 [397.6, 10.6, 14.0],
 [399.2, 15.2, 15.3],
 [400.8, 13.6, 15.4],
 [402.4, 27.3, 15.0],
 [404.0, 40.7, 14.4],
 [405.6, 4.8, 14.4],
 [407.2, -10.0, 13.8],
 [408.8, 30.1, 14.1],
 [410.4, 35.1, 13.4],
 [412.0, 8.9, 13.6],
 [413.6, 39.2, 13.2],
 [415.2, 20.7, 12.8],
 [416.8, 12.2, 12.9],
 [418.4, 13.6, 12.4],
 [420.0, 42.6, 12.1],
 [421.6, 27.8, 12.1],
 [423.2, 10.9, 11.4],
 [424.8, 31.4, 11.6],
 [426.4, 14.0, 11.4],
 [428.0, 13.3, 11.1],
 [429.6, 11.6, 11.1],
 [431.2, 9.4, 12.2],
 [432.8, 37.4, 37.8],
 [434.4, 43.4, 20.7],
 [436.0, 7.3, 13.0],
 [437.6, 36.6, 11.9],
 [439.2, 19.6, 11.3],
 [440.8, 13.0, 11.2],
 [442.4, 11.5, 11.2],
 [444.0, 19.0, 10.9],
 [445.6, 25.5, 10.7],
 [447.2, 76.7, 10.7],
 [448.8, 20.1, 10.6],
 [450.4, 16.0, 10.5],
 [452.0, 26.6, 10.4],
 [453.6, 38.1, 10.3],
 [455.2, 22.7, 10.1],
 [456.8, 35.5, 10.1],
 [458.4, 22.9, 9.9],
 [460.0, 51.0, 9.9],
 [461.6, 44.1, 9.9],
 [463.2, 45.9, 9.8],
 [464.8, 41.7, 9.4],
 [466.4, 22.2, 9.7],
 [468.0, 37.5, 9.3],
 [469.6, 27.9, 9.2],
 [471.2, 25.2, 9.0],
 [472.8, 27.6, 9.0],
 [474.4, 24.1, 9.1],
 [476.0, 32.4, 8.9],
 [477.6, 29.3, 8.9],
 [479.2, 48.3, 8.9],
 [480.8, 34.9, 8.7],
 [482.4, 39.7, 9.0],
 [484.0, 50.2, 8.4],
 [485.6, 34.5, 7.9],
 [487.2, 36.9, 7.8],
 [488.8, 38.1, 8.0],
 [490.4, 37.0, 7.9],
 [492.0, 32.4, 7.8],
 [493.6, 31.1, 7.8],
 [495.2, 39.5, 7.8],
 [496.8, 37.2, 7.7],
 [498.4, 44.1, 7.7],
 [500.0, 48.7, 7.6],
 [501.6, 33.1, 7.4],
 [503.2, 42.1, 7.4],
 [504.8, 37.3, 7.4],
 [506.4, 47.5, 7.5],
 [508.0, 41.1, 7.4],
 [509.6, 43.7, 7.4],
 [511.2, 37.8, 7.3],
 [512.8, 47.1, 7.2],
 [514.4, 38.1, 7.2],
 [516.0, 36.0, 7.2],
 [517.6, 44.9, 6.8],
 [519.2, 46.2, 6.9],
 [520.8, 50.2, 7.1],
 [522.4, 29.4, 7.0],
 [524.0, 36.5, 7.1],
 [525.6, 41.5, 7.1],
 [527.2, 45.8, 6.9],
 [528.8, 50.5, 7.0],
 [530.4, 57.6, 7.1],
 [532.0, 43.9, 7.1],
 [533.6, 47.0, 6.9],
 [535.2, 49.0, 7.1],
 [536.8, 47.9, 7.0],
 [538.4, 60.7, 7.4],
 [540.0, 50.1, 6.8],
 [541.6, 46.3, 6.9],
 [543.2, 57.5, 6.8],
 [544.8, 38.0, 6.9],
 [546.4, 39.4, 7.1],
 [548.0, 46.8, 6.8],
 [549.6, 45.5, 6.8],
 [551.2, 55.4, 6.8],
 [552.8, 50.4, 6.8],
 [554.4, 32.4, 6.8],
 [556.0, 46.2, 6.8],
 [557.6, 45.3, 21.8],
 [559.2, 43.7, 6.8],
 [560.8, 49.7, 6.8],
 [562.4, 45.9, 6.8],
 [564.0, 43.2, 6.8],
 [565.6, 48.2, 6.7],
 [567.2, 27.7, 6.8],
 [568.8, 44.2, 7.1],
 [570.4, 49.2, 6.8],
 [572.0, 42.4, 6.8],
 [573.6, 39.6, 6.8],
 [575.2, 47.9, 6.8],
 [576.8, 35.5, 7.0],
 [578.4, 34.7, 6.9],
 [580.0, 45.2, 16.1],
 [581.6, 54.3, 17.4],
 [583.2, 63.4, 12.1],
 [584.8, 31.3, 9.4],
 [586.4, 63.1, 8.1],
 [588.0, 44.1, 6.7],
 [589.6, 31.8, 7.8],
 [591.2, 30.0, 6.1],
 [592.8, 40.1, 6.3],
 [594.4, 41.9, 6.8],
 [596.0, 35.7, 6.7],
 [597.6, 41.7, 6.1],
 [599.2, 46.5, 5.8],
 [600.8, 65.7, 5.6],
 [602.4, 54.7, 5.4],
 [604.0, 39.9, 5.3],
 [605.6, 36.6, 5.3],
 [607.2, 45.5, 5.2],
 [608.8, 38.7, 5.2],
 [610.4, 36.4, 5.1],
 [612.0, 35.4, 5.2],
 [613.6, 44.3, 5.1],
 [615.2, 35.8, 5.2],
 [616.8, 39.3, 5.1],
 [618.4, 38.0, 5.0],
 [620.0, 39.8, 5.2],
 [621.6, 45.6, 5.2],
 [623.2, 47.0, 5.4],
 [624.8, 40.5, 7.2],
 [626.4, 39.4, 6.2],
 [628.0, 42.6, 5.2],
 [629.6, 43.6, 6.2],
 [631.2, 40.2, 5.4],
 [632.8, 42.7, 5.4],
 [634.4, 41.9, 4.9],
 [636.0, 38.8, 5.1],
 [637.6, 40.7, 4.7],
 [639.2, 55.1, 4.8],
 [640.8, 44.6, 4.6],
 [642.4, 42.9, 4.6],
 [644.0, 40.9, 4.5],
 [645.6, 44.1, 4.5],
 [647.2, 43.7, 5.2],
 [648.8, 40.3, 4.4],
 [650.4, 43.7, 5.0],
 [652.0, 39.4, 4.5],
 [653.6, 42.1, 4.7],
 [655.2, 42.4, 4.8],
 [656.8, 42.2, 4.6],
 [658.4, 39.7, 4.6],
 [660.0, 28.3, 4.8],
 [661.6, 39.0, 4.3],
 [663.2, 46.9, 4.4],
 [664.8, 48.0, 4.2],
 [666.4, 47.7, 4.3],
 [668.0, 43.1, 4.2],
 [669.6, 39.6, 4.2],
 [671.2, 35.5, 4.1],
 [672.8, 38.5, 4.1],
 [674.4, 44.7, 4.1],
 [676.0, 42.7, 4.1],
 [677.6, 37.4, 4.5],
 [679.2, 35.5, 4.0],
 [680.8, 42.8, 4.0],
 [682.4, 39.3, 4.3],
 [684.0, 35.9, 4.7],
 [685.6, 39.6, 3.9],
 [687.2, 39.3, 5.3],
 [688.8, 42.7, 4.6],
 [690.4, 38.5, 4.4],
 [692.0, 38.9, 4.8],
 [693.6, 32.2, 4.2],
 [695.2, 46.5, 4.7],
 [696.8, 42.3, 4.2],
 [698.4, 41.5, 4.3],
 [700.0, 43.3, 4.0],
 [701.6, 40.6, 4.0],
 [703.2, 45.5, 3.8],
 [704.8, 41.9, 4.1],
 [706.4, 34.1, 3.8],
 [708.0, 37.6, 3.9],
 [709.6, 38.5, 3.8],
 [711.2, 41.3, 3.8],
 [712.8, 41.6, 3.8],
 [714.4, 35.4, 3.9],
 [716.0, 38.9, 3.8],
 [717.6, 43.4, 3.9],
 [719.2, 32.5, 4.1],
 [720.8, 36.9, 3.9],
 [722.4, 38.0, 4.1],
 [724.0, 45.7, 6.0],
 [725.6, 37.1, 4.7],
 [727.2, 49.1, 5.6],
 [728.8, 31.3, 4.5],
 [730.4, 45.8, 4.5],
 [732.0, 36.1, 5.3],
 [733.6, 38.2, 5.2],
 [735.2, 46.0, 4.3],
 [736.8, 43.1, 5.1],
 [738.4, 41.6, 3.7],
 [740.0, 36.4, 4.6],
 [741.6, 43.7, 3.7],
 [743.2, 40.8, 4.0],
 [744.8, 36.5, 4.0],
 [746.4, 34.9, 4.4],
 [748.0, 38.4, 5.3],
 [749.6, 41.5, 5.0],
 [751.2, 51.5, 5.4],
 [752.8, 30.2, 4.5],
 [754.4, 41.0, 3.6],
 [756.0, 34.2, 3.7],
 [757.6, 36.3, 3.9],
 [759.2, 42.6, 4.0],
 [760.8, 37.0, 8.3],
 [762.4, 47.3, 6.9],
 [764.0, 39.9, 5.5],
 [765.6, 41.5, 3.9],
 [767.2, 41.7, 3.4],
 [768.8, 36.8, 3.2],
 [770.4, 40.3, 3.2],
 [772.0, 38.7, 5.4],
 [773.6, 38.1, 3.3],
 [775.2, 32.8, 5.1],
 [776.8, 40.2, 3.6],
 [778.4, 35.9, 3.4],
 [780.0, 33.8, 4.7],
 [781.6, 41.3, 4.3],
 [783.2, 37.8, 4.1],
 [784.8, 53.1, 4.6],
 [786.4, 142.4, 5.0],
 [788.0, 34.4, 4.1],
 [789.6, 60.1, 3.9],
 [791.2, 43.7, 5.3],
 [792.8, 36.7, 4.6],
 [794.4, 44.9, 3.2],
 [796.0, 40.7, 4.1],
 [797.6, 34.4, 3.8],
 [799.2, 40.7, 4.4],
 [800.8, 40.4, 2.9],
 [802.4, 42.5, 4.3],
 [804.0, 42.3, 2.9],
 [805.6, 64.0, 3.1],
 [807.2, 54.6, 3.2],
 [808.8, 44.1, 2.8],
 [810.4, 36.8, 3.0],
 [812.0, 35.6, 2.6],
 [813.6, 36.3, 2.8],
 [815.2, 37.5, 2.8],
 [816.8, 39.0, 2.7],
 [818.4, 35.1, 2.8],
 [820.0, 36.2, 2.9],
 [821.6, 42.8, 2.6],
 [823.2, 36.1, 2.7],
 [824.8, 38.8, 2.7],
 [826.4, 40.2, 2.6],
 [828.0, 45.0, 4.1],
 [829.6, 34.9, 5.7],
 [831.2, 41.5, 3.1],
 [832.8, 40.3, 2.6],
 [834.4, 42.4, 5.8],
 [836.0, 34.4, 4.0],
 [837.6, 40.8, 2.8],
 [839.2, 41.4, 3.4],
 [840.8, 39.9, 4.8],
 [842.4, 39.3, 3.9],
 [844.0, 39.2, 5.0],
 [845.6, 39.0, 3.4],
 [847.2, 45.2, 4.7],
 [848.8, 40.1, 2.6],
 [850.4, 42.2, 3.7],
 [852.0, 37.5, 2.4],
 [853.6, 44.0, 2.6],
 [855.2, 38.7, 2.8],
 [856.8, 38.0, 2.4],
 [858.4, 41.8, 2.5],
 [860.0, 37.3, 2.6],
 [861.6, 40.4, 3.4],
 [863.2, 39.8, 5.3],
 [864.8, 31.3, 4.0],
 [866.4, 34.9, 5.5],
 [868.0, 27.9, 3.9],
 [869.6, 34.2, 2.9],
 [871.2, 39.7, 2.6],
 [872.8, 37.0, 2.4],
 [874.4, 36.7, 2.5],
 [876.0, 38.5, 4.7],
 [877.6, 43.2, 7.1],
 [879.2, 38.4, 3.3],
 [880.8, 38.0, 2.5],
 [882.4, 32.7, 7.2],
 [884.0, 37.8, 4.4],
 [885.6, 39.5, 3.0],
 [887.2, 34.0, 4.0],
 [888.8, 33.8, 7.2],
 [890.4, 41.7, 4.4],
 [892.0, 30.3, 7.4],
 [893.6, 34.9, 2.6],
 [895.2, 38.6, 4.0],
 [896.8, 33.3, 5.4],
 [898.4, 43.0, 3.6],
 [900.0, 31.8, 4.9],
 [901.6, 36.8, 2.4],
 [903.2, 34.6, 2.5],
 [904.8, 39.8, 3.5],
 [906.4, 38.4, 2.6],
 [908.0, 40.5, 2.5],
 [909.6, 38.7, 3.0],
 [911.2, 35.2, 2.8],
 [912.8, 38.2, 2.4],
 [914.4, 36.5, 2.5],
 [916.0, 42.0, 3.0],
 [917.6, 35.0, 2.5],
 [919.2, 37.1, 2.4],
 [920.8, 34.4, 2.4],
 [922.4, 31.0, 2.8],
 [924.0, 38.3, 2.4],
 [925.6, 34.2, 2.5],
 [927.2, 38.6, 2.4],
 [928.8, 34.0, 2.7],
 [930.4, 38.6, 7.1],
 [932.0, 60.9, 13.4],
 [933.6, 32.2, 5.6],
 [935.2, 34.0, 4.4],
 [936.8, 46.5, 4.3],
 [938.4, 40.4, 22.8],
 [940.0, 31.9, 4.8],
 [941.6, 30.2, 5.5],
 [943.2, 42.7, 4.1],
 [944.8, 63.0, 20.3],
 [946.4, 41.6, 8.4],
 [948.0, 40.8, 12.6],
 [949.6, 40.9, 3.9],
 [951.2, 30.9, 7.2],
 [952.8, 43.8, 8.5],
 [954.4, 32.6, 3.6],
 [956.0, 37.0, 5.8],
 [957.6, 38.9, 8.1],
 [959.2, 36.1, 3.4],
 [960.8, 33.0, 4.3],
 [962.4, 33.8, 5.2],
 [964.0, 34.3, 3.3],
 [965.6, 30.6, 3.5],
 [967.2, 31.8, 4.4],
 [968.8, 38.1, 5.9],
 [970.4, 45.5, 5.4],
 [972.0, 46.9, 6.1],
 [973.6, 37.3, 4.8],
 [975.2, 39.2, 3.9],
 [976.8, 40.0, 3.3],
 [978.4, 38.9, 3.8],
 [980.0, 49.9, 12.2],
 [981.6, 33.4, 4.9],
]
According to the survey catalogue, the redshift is 0.20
